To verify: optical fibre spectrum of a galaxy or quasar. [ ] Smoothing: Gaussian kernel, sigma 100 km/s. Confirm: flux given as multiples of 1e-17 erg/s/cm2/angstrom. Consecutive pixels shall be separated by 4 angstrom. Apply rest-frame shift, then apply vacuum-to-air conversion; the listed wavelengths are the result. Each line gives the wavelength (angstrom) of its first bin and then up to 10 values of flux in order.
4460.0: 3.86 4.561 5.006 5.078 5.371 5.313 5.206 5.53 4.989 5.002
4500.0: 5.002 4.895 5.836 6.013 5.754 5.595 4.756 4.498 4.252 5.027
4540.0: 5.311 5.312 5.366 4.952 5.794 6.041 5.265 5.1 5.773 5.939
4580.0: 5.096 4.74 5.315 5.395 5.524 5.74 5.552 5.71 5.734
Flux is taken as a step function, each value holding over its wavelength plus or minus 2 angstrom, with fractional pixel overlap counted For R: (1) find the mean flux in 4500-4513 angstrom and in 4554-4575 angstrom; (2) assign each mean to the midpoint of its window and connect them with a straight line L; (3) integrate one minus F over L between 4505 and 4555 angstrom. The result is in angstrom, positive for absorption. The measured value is 2.6 angstrom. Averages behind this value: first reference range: 5.46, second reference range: 5.61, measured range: 5.23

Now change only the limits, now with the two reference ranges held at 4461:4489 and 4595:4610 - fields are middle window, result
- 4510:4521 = -1.1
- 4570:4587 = 0.5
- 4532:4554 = 1.1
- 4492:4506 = 0.6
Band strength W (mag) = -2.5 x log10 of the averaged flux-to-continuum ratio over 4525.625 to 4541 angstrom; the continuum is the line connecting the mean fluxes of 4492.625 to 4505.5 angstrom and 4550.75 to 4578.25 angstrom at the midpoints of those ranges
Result 0.12 mag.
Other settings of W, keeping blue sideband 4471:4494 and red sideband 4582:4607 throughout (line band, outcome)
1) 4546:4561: -0.03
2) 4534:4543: 0.03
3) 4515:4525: -0.02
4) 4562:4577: -0.03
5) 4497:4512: -0.01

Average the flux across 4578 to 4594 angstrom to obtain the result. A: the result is 5.14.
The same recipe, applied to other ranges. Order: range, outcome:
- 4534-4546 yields 5.22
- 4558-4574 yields 5.54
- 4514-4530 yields 5.15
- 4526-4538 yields 4.59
